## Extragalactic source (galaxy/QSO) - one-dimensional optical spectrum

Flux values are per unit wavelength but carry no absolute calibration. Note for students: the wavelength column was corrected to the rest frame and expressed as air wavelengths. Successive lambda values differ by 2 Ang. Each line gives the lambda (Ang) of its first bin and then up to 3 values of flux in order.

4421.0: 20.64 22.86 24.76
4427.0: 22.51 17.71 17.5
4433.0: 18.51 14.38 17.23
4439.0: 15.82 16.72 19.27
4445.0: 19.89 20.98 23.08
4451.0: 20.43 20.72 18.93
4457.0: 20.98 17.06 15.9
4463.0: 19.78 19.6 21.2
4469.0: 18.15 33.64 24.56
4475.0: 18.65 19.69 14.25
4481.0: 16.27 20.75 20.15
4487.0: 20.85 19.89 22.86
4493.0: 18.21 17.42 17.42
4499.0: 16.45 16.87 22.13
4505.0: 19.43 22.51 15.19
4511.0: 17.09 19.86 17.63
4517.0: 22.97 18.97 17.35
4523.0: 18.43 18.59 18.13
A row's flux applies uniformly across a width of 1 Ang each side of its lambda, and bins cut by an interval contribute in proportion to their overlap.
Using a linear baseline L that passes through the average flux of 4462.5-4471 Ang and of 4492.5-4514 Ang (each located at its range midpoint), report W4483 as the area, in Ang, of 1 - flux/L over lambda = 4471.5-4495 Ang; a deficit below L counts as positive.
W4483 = 0.2 Ang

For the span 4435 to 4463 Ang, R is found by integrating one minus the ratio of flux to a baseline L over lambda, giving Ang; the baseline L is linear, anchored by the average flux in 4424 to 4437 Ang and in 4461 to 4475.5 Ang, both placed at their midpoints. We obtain 2.2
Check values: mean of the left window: 19.1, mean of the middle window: 18.9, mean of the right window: 21.9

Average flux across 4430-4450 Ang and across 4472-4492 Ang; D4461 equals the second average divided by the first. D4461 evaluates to 1.08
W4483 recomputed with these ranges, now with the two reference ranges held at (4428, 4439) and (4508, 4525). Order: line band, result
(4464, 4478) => -3.6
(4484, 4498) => -1.2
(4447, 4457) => -2.1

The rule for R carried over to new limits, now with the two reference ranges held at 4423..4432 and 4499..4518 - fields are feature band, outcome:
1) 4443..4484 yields -0.2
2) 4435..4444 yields 1.6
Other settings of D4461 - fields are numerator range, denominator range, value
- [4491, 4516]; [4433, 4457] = 0.98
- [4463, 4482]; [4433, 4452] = 1.11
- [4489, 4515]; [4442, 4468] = 0.95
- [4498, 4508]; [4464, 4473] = 0.84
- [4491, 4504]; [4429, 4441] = 1.10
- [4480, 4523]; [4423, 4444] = 1.02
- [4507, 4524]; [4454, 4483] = 0.94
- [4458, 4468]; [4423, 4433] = 0.91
